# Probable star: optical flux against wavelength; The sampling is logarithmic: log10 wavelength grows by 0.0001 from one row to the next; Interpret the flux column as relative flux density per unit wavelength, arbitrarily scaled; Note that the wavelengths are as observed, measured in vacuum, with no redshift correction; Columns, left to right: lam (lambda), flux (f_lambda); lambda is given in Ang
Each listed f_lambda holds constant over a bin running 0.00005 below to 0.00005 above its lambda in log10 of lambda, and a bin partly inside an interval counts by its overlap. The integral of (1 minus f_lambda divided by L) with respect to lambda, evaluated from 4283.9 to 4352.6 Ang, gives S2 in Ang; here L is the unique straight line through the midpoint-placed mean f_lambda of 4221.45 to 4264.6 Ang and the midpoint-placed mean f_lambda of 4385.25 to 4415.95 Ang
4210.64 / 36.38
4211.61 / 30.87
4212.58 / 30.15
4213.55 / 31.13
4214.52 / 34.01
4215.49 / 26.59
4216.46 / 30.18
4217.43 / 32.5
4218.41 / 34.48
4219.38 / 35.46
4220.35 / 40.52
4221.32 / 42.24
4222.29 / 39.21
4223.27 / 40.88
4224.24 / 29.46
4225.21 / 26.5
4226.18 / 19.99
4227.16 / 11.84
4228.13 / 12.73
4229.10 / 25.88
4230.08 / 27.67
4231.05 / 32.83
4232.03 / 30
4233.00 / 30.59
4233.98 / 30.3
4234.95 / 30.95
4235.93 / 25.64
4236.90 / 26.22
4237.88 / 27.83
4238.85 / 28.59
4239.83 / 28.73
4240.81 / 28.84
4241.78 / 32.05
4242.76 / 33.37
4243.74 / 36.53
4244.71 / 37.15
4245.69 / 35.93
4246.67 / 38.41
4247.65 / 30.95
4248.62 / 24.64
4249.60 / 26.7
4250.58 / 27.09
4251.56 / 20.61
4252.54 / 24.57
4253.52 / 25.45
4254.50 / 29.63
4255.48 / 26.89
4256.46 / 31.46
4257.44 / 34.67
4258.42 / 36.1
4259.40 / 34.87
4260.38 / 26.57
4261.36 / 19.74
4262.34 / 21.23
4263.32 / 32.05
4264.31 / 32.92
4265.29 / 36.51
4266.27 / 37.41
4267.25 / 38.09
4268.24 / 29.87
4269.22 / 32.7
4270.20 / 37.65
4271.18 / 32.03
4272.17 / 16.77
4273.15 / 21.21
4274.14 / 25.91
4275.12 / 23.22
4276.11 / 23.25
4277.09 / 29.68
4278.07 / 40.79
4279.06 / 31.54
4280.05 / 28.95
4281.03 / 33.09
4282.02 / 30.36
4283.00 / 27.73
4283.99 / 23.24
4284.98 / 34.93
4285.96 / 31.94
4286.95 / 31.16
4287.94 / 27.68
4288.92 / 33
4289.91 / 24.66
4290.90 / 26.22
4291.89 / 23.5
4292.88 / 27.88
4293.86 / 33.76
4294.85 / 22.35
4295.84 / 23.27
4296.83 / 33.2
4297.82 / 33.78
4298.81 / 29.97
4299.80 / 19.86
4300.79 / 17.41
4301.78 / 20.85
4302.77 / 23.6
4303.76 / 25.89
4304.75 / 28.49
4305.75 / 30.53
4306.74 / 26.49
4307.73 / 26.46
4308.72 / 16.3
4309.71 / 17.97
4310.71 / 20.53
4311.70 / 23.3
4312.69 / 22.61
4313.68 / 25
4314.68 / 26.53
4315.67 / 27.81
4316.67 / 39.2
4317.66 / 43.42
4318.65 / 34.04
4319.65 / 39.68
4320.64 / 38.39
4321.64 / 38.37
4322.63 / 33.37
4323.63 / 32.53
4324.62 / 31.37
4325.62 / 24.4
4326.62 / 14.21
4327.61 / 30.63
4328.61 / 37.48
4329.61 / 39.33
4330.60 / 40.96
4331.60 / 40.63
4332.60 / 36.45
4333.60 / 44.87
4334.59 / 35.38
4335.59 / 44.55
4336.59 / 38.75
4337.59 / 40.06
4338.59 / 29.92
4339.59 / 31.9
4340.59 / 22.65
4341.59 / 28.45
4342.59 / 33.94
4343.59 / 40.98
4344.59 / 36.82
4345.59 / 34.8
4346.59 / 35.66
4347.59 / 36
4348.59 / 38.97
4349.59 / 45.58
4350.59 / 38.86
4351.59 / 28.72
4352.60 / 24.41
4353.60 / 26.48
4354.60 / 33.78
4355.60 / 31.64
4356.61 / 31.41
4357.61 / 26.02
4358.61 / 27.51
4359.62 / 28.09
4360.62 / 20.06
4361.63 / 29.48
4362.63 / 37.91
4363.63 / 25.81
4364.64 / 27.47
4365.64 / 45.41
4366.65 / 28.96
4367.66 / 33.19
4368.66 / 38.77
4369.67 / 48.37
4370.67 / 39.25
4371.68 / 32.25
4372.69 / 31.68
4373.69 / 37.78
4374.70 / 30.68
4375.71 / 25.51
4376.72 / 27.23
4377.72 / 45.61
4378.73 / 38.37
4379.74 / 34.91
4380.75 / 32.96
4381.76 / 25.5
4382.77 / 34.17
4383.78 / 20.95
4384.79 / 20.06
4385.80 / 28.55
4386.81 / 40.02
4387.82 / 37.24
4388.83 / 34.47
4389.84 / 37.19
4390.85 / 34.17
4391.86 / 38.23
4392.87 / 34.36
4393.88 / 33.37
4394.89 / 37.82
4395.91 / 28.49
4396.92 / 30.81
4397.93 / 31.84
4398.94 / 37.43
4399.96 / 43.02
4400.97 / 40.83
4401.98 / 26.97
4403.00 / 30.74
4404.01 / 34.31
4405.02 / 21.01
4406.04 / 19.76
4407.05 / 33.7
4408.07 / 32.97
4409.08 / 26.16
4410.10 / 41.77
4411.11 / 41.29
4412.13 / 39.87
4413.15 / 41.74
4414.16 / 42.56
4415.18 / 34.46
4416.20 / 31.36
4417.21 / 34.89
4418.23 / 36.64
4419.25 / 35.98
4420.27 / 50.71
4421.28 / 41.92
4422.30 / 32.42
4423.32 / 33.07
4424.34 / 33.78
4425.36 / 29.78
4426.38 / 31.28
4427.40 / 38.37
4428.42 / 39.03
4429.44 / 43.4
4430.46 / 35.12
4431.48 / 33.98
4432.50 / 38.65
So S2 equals 1.4 Ang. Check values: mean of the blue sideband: 29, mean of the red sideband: 34.5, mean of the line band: 31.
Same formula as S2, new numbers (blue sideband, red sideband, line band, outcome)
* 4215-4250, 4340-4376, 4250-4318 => 7.06 Ang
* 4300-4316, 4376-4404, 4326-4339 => -4.76 Ang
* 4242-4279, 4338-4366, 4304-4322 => 1.26 Ang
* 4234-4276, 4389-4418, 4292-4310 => 3.25 Ang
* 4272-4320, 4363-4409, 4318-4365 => -4.85 Ang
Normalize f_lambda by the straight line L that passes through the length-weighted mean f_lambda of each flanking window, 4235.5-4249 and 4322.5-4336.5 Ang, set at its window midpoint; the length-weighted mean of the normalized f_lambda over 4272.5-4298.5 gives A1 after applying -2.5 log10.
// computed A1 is 0.15 mag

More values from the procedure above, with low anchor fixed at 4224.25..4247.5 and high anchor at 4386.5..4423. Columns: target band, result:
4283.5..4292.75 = 0.083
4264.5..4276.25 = 0.007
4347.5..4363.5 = 0.067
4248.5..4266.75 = 0.021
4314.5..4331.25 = -0.058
